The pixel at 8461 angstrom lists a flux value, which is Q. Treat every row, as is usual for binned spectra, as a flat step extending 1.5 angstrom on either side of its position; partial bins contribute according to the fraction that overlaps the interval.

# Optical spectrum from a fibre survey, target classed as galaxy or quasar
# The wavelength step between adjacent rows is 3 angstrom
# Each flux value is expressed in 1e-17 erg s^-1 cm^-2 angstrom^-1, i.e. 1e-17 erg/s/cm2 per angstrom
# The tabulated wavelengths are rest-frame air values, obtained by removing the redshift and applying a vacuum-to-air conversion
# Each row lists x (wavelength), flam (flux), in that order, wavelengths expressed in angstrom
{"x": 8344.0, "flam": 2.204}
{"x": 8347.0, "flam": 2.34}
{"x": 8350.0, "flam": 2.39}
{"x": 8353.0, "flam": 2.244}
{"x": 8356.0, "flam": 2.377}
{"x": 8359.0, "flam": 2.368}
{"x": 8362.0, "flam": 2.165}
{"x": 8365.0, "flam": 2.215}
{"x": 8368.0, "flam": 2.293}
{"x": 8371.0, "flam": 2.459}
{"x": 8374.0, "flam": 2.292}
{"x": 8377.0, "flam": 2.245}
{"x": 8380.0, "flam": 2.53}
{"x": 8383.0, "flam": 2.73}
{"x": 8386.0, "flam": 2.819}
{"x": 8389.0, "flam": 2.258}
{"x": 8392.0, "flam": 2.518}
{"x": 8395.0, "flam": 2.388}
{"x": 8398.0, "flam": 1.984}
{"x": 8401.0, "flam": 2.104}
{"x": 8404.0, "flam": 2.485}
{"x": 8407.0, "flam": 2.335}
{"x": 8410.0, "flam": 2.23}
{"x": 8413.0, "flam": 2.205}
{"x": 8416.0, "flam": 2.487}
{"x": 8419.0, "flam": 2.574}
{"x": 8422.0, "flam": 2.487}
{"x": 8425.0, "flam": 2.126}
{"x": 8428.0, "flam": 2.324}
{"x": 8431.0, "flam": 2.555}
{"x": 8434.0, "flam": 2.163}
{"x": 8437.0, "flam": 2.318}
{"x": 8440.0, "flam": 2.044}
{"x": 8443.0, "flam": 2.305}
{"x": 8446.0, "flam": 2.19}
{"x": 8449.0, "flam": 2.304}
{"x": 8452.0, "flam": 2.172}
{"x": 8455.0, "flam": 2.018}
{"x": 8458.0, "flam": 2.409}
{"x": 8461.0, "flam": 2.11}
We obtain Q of 2.11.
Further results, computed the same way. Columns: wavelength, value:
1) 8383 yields 2.73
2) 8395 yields 2.388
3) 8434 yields 2.163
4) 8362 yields 2.165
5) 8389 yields 2.258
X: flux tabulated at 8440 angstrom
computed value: 2.044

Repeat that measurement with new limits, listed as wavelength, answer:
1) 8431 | 2.555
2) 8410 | 2.23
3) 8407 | 2.335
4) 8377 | 2.245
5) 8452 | 2.172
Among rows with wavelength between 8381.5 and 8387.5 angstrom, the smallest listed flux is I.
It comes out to 2.73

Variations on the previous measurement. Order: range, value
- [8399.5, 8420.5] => 2.104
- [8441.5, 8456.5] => 2.018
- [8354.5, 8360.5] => 2.368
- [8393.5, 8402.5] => 1.984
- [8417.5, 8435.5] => 2.126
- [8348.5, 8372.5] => 2.165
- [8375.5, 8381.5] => 2.245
